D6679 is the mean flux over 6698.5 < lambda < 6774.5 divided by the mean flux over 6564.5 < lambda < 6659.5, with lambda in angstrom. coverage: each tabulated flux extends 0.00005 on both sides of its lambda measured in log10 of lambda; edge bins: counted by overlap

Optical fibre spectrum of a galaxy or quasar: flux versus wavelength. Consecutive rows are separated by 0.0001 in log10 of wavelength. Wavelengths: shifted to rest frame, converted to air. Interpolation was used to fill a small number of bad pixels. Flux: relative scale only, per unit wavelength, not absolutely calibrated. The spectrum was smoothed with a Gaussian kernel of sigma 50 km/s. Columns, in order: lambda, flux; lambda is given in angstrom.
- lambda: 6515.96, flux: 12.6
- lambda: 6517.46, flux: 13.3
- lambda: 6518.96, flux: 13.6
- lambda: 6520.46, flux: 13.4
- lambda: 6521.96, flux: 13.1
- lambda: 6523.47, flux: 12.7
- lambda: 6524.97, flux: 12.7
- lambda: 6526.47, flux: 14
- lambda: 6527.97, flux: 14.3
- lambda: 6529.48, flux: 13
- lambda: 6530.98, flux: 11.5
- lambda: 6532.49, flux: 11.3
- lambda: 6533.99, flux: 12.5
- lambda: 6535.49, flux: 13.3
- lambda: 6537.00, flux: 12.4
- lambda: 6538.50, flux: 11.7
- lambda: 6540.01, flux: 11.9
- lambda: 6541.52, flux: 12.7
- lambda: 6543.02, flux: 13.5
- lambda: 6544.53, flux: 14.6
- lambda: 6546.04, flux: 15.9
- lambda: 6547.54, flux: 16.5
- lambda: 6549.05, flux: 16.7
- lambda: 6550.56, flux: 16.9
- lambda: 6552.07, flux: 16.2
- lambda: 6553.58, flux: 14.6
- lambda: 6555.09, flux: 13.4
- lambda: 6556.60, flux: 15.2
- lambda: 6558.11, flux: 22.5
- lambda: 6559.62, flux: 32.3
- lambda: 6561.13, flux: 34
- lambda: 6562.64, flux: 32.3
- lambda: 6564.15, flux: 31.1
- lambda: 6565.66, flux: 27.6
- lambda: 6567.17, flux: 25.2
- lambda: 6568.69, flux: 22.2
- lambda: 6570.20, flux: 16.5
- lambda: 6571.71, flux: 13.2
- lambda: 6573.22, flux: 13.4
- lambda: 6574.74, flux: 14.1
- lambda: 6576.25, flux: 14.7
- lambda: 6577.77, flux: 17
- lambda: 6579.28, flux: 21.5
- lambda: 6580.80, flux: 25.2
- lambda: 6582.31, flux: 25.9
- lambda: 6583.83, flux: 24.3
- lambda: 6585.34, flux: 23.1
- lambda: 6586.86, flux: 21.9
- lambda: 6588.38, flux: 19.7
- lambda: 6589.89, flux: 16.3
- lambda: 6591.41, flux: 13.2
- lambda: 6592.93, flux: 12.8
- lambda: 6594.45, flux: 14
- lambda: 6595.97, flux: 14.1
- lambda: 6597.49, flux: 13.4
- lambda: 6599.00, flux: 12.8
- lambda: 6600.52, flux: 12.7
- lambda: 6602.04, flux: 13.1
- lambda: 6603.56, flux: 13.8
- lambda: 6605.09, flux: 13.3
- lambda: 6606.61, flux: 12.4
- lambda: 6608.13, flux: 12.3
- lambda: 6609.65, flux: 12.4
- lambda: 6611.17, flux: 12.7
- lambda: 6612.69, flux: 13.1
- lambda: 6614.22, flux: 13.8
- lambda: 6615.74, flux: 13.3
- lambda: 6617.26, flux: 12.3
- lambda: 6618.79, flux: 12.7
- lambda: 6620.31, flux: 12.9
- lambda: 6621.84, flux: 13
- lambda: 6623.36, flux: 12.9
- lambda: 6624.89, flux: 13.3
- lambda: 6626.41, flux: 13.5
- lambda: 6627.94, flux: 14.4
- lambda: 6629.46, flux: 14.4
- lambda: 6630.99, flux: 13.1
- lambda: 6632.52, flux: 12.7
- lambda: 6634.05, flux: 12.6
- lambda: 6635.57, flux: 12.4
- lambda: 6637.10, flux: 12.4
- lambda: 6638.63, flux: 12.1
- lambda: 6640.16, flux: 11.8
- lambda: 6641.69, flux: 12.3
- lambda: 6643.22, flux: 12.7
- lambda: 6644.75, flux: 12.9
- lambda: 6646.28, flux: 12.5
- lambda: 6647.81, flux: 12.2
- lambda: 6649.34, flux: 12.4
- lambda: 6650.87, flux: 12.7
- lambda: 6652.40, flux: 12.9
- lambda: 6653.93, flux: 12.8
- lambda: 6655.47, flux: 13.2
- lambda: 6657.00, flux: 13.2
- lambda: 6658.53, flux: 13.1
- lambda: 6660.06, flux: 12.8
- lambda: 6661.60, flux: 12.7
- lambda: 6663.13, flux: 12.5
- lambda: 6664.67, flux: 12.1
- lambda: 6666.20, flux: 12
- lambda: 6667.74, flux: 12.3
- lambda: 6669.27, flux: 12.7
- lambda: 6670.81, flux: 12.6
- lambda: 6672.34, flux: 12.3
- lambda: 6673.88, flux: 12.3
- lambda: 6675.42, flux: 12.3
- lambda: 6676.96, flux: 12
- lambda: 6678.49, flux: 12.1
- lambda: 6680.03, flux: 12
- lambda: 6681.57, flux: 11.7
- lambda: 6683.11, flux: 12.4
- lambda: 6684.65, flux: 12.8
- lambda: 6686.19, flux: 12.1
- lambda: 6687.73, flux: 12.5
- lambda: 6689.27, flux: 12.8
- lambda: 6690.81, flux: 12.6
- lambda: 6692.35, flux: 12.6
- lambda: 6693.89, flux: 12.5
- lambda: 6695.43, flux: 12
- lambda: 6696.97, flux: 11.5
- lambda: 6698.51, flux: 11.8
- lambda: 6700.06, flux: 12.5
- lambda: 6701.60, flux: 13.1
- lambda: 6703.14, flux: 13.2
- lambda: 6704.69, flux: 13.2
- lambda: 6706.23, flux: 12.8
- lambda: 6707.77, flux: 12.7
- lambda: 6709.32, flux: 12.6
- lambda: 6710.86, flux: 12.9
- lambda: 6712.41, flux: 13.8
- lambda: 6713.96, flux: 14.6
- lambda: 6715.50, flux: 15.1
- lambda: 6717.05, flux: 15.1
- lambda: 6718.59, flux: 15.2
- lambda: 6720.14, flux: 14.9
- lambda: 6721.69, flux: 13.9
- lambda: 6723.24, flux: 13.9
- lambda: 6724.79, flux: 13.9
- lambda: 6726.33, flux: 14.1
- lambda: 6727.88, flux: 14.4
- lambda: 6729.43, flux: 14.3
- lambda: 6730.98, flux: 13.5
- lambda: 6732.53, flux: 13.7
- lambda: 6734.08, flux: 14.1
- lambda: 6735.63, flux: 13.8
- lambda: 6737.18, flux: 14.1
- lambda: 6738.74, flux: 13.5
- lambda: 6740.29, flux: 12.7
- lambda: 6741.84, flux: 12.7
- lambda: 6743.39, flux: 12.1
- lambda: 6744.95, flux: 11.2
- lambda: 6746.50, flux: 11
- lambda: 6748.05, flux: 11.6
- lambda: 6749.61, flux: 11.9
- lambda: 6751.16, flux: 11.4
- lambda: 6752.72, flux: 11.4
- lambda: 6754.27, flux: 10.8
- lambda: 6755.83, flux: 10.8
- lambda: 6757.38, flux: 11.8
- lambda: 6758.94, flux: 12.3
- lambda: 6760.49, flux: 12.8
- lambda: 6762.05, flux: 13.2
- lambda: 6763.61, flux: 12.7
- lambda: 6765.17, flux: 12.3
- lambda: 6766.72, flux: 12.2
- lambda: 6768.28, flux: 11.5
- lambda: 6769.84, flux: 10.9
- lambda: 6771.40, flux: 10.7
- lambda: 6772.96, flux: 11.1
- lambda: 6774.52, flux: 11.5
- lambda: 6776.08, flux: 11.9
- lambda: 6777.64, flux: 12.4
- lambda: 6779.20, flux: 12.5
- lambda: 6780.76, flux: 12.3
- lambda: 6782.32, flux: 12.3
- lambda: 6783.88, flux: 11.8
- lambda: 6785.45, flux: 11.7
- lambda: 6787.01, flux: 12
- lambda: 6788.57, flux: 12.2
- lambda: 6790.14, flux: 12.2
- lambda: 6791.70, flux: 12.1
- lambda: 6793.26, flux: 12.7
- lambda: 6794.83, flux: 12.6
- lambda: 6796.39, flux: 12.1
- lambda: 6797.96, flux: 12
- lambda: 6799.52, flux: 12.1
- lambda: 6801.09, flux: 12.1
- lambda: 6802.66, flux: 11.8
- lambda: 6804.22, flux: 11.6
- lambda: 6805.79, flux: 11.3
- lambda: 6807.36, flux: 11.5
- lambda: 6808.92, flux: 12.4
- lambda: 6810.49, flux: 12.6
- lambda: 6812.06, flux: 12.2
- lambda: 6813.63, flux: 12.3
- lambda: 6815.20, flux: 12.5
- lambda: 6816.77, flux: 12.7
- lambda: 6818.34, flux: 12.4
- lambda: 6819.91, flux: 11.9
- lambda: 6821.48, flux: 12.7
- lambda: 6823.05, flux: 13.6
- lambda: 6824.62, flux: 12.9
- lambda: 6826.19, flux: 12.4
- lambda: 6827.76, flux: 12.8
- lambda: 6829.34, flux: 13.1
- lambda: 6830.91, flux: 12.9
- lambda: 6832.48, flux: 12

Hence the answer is 0.86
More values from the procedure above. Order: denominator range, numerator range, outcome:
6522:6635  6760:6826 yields 0.76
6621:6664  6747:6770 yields 0.92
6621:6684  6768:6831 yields 0.96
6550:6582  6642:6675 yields 0.60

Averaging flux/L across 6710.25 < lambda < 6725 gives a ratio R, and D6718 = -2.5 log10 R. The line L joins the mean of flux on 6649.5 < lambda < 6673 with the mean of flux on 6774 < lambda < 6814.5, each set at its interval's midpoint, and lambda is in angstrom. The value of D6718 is -0.16 mag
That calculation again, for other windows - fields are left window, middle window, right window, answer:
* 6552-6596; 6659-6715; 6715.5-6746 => 0.23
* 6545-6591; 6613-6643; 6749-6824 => 0.37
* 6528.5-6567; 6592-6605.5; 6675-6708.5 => 0.19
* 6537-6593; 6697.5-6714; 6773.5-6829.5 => 0.16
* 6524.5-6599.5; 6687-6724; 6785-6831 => 0.10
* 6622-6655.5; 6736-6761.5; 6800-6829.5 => 0.04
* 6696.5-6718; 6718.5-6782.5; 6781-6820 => 0.01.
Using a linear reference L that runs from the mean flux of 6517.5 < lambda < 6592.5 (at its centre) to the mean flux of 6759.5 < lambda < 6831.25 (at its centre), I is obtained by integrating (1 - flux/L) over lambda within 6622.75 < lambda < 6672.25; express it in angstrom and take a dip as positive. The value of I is 8.8 angstrom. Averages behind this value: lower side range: 17.6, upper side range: 12.2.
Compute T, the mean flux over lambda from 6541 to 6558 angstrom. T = 15.4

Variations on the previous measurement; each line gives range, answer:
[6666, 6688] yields 12.3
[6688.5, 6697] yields 12.4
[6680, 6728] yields 13.2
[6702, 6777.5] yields 12.8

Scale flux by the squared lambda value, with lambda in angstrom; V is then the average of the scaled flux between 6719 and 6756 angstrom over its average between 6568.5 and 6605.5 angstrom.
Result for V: 0.8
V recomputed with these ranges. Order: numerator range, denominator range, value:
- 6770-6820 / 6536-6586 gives 0.67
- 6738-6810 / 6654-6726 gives 0.95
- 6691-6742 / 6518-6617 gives 0.85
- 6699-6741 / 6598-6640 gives 1.09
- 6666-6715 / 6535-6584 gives 0.69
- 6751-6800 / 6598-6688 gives 0.98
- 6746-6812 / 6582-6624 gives 0.85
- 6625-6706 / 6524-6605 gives 0.75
